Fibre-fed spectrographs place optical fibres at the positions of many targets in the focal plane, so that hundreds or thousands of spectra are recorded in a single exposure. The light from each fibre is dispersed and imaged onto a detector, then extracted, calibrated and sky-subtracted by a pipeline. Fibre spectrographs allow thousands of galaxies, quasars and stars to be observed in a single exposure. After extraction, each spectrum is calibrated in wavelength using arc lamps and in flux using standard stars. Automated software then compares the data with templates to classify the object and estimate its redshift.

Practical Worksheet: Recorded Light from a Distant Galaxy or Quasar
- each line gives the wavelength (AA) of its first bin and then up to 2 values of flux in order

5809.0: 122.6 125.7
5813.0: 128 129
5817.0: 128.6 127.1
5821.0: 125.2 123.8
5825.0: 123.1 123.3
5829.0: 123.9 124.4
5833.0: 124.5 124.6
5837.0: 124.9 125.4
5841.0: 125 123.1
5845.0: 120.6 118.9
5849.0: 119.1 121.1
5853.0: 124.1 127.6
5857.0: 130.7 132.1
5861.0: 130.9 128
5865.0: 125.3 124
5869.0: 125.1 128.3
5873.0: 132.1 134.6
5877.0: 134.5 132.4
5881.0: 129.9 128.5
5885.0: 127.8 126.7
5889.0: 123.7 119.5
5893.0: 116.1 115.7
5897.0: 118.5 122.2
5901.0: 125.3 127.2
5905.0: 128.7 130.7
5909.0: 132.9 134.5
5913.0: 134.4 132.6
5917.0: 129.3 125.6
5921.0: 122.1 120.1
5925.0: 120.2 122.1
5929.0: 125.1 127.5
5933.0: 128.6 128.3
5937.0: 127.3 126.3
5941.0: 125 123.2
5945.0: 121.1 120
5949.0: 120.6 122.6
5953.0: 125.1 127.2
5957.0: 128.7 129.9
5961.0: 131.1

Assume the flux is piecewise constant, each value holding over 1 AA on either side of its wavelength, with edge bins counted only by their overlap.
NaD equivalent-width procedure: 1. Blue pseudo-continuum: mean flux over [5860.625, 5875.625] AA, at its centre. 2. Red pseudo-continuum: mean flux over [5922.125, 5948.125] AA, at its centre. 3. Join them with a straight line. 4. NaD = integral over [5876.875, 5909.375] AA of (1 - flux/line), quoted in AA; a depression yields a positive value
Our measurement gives 0.32 AA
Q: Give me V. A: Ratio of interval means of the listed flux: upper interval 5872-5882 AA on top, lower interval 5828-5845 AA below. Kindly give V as 1.07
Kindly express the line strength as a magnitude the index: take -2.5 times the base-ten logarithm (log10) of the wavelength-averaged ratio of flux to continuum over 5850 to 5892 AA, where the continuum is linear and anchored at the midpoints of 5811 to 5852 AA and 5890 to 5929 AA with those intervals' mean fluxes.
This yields -0.03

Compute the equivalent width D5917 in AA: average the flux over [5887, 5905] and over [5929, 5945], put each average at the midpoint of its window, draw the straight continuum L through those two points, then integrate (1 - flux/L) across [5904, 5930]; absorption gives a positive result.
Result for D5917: -0.7 AA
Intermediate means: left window 122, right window 126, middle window 128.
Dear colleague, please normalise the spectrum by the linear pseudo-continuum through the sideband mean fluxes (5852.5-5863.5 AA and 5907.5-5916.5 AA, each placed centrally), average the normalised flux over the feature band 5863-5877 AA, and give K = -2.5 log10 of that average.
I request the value 0.01 mag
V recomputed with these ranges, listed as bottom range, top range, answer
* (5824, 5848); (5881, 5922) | 1.02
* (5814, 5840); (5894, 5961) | 1.00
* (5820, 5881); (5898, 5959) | 1.00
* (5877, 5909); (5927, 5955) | 0.99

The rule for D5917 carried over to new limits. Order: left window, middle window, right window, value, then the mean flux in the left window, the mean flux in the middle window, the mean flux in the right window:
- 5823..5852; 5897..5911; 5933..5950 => -0.4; 123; 128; 124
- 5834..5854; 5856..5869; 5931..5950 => -0.5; 123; 128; 125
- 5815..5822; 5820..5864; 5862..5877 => 1.1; 127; 125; 129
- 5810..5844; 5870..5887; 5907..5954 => -0.7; 125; 131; 126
